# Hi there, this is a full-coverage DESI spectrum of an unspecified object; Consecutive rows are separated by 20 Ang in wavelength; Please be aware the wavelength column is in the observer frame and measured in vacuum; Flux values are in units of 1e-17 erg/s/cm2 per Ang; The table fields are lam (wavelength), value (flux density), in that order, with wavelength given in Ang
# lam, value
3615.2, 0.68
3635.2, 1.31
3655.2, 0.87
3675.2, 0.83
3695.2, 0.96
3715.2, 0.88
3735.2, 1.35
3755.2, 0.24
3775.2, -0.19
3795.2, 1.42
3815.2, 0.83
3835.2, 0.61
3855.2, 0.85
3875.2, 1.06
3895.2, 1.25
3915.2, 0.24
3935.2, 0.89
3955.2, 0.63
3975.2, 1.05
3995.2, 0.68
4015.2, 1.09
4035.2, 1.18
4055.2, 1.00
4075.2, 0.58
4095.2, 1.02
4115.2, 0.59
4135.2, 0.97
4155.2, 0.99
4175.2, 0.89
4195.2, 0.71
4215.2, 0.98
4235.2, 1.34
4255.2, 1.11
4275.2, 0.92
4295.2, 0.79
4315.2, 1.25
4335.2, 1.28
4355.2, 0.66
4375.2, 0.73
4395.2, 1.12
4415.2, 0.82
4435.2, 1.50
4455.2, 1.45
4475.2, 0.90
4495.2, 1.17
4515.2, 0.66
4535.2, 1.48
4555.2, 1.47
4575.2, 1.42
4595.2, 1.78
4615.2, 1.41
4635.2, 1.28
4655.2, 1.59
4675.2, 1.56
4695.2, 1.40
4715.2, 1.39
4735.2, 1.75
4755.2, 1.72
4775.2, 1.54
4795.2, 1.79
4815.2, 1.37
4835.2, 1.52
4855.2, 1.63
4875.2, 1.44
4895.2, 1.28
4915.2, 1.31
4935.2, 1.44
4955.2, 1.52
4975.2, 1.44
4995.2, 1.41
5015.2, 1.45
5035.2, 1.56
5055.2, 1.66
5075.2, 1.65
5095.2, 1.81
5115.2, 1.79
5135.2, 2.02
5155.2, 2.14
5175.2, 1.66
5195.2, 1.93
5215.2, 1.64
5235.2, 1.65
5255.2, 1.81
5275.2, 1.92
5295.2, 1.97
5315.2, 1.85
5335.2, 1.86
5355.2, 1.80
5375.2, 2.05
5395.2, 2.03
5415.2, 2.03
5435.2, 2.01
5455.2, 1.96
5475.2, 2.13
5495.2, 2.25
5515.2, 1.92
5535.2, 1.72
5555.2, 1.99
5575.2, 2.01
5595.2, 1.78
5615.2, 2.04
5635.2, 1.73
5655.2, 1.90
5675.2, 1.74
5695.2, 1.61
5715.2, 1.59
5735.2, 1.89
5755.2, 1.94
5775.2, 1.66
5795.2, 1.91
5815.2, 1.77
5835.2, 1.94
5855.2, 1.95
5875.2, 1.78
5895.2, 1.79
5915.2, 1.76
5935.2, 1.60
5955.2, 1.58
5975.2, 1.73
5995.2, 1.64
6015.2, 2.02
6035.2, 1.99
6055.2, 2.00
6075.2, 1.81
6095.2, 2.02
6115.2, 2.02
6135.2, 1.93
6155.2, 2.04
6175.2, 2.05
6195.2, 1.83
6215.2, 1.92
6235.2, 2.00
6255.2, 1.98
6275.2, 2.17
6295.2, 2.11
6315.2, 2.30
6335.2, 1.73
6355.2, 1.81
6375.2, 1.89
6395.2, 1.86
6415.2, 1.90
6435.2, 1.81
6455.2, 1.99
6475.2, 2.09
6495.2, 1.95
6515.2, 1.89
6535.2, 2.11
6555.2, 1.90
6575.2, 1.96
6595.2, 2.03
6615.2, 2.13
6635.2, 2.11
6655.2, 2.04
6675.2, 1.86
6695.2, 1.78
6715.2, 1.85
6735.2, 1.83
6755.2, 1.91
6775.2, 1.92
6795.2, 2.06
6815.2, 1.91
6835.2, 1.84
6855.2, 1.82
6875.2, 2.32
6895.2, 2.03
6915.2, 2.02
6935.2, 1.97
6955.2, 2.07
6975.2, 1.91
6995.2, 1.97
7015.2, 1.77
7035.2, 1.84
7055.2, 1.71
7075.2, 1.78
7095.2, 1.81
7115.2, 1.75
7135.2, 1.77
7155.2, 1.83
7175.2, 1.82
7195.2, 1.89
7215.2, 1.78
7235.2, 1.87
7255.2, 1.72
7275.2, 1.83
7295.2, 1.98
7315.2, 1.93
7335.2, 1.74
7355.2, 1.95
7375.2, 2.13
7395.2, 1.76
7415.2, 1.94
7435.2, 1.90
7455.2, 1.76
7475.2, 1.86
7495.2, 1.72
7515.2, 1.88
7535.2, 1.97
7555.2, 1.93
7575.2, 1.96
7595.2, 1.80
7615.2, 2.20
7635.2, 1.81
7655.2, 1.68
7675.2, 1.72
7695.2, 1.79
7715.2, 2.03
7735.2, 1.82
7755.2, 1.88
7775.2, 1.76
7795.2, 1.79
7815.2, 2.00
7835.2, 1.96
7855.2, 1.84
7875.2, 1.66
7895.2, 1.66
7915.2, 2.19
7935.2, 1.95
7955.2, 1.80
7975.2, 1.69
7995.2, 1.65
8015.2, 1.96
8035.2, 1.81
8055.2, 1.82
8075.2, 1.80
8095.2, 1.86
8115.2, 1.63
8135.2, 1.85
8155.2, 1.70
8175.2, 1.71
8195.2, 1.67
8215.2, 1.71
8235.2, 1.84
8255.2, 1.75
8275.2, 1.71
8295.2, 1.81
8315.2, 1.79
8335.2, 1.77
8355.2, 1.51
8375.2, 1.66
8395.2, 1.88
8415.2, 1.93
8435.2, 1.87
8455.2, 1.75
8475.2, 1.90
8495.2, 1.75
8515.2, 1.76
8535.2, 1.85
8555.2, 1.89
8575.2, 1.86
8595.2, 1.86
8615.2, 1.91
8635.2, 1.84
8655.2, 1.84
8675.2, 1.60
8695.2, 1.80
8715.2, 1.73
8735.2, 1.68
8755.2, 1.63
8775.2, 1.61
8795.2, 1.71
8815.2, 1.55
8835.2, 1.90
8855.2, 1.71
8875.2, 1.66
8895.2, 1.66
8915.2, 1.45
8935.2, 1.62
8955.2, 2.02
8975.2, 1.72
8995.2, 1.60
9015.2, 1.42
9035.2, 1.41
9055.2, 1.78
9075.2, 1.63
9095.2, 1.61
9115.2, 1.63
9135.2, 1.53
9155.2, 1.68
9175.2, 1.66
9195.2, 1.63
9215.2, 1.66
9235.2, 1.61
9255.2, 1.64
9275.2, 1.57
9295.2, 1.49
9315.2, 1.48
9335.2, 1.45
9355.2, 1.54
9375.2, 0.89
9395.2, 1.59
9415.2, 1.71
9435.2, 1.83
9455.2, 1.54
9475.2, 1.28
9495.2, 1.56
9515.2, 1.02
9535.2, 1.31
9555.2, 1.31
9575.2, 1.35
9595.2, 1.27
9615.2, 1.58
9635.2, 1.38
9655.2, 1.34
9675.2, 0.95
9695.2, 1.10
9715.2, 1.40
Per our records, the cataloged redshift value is 0.14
